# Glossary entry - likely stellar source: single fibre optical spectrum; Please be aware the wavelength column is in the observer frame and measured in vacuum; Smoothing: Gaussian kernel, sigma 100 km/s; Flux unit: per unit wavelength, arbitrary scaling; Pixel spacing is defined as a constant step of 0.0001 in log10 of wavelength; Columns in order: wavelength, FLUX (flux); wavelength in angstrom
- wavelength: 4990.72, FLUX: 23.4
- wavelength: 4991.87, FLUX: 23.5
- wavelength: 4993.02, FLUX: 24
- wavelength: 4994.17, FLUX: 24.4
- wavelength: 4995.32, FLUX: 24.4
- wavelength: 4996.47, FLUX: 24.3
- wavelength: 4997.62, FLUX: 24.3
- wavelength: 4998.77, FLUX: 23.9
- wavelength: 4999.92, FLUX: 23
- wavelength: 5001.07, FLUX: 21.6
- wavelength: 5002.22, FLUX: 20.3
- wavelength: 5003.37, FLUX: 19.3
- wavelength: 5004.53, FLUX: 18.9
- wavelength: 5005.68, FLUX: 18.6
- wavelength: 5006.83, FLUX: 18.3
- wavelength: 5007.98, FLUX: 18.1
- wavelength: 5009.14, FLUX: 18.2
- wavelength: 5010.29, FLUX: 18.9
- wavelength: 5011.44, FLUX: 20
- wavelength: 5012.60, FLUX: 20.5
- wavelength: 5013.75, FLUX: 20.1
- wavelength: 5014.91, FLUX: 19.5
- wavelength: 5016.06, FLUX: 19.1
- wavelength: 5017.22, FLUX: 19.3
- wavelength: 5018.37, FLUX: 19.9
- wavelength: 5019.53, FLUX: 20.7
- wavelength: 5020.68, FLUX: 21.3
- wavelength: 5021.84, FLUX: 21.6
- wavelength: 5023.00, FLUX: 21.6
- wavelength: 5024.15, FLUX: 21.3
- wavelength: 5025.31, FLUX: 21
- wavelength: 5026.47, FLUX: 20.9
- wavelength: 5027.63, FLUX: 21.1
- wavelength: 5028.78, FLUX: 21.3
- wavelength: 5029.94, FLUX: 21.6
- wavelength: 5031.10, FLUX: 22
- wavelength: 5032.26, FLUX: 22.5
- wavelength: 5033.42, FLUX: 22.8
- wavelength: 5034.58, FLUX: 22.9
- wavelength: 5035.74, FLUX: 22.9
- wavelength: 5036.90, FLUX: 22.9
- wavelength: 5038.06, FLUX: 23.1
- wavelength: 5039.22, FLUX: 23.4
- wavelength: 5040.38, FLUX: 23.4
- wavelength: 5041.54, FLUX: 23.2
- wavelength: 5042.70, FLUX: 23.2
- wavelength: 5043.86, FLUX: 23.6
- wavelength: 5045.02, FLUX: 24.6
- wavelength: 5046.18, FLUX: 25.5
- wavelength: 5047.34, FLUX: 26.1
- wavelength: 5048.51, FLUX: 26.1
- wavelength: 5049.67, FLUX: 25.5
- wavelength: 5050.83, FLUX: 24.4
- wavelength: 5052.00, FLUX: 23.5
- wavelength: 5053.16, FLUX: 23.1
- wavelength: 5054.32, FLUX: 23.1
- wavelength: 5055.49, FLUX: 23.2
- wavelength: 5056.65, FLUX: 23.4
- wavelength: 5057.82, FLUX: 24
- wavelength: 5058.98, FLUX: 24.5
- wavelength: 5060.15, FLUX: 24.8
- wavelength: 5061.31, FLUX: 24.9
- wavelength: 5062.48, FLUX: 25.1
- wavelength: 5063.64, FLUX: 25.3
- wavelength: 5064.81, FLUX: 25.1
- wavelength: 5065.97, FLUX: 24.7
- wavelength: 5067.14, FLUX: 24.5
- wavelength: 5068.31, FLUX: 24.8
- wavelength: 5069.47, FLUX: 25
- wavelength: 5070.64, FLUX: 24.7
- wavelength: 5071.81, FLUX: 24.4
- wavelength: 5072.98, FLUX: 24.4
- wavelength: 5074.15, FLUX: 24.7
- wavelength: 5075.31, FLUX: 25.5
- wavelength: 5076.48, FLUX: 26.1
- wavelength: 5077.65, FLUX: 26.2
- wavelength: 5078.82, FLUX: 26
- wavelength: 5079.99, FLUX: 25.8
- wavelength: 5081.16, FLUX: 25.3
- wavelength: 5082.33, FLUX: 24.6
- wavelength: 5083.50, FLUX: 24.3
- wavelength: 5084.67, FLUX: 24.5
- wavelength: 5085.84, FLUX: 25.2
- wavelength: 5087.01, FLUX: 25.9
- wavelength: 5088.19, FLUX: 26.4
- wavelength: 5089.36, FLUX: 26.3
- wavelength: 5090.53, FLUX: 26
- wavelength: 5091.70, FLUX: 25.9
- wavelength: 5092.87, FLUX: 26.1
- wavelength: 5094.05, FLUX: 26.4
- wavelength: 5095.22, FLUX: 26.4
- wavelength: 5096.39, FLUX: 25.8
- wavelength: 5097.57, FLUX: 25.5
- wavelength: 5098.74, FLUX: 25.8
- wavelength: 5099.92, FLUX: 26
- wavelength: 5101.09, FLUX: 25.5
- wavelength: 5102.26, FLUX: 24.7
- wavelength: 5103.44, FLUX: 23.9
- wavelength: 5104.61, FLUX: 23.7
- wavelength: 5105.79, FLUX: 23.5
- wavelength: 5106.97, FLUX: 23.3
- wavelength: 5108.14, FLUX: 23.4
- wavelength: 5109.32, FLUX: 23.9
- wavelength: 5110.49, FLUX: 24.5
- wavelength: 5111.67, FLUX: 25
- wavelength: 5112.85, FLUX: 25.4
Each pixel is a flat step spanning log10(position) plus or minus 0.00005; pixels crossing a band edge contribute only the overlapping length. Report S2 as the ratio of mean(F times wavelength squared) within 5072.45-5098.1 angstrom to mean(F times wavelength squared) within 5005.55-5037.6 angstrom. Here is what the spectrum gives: 1.27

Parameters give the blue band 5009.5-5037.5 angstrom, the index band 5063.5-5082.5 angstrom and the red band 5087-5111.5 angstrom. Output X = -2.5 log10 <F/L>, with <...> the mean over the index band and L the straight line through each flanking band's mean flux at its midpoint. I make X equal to -0.062 mag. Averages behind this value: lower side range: 21.1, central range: 25.1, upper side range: 25.2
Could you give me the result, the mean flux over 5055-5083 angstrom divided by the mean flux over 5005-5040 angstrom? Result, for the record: 1.19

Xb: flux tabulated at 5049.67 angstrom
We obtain 25.5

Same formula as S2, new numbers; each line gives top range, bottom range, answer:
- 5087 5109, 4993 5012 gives 1.24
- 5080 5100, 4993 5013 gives 1.26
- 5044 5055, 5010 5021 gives 1.25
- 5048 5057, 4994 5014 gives 1.17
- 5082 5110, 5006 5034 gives 1.26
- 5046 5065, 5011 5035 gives 1.18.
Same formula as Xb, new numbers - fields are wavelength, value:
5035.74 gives 22.9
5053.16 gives 23.1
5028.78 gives 21.3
